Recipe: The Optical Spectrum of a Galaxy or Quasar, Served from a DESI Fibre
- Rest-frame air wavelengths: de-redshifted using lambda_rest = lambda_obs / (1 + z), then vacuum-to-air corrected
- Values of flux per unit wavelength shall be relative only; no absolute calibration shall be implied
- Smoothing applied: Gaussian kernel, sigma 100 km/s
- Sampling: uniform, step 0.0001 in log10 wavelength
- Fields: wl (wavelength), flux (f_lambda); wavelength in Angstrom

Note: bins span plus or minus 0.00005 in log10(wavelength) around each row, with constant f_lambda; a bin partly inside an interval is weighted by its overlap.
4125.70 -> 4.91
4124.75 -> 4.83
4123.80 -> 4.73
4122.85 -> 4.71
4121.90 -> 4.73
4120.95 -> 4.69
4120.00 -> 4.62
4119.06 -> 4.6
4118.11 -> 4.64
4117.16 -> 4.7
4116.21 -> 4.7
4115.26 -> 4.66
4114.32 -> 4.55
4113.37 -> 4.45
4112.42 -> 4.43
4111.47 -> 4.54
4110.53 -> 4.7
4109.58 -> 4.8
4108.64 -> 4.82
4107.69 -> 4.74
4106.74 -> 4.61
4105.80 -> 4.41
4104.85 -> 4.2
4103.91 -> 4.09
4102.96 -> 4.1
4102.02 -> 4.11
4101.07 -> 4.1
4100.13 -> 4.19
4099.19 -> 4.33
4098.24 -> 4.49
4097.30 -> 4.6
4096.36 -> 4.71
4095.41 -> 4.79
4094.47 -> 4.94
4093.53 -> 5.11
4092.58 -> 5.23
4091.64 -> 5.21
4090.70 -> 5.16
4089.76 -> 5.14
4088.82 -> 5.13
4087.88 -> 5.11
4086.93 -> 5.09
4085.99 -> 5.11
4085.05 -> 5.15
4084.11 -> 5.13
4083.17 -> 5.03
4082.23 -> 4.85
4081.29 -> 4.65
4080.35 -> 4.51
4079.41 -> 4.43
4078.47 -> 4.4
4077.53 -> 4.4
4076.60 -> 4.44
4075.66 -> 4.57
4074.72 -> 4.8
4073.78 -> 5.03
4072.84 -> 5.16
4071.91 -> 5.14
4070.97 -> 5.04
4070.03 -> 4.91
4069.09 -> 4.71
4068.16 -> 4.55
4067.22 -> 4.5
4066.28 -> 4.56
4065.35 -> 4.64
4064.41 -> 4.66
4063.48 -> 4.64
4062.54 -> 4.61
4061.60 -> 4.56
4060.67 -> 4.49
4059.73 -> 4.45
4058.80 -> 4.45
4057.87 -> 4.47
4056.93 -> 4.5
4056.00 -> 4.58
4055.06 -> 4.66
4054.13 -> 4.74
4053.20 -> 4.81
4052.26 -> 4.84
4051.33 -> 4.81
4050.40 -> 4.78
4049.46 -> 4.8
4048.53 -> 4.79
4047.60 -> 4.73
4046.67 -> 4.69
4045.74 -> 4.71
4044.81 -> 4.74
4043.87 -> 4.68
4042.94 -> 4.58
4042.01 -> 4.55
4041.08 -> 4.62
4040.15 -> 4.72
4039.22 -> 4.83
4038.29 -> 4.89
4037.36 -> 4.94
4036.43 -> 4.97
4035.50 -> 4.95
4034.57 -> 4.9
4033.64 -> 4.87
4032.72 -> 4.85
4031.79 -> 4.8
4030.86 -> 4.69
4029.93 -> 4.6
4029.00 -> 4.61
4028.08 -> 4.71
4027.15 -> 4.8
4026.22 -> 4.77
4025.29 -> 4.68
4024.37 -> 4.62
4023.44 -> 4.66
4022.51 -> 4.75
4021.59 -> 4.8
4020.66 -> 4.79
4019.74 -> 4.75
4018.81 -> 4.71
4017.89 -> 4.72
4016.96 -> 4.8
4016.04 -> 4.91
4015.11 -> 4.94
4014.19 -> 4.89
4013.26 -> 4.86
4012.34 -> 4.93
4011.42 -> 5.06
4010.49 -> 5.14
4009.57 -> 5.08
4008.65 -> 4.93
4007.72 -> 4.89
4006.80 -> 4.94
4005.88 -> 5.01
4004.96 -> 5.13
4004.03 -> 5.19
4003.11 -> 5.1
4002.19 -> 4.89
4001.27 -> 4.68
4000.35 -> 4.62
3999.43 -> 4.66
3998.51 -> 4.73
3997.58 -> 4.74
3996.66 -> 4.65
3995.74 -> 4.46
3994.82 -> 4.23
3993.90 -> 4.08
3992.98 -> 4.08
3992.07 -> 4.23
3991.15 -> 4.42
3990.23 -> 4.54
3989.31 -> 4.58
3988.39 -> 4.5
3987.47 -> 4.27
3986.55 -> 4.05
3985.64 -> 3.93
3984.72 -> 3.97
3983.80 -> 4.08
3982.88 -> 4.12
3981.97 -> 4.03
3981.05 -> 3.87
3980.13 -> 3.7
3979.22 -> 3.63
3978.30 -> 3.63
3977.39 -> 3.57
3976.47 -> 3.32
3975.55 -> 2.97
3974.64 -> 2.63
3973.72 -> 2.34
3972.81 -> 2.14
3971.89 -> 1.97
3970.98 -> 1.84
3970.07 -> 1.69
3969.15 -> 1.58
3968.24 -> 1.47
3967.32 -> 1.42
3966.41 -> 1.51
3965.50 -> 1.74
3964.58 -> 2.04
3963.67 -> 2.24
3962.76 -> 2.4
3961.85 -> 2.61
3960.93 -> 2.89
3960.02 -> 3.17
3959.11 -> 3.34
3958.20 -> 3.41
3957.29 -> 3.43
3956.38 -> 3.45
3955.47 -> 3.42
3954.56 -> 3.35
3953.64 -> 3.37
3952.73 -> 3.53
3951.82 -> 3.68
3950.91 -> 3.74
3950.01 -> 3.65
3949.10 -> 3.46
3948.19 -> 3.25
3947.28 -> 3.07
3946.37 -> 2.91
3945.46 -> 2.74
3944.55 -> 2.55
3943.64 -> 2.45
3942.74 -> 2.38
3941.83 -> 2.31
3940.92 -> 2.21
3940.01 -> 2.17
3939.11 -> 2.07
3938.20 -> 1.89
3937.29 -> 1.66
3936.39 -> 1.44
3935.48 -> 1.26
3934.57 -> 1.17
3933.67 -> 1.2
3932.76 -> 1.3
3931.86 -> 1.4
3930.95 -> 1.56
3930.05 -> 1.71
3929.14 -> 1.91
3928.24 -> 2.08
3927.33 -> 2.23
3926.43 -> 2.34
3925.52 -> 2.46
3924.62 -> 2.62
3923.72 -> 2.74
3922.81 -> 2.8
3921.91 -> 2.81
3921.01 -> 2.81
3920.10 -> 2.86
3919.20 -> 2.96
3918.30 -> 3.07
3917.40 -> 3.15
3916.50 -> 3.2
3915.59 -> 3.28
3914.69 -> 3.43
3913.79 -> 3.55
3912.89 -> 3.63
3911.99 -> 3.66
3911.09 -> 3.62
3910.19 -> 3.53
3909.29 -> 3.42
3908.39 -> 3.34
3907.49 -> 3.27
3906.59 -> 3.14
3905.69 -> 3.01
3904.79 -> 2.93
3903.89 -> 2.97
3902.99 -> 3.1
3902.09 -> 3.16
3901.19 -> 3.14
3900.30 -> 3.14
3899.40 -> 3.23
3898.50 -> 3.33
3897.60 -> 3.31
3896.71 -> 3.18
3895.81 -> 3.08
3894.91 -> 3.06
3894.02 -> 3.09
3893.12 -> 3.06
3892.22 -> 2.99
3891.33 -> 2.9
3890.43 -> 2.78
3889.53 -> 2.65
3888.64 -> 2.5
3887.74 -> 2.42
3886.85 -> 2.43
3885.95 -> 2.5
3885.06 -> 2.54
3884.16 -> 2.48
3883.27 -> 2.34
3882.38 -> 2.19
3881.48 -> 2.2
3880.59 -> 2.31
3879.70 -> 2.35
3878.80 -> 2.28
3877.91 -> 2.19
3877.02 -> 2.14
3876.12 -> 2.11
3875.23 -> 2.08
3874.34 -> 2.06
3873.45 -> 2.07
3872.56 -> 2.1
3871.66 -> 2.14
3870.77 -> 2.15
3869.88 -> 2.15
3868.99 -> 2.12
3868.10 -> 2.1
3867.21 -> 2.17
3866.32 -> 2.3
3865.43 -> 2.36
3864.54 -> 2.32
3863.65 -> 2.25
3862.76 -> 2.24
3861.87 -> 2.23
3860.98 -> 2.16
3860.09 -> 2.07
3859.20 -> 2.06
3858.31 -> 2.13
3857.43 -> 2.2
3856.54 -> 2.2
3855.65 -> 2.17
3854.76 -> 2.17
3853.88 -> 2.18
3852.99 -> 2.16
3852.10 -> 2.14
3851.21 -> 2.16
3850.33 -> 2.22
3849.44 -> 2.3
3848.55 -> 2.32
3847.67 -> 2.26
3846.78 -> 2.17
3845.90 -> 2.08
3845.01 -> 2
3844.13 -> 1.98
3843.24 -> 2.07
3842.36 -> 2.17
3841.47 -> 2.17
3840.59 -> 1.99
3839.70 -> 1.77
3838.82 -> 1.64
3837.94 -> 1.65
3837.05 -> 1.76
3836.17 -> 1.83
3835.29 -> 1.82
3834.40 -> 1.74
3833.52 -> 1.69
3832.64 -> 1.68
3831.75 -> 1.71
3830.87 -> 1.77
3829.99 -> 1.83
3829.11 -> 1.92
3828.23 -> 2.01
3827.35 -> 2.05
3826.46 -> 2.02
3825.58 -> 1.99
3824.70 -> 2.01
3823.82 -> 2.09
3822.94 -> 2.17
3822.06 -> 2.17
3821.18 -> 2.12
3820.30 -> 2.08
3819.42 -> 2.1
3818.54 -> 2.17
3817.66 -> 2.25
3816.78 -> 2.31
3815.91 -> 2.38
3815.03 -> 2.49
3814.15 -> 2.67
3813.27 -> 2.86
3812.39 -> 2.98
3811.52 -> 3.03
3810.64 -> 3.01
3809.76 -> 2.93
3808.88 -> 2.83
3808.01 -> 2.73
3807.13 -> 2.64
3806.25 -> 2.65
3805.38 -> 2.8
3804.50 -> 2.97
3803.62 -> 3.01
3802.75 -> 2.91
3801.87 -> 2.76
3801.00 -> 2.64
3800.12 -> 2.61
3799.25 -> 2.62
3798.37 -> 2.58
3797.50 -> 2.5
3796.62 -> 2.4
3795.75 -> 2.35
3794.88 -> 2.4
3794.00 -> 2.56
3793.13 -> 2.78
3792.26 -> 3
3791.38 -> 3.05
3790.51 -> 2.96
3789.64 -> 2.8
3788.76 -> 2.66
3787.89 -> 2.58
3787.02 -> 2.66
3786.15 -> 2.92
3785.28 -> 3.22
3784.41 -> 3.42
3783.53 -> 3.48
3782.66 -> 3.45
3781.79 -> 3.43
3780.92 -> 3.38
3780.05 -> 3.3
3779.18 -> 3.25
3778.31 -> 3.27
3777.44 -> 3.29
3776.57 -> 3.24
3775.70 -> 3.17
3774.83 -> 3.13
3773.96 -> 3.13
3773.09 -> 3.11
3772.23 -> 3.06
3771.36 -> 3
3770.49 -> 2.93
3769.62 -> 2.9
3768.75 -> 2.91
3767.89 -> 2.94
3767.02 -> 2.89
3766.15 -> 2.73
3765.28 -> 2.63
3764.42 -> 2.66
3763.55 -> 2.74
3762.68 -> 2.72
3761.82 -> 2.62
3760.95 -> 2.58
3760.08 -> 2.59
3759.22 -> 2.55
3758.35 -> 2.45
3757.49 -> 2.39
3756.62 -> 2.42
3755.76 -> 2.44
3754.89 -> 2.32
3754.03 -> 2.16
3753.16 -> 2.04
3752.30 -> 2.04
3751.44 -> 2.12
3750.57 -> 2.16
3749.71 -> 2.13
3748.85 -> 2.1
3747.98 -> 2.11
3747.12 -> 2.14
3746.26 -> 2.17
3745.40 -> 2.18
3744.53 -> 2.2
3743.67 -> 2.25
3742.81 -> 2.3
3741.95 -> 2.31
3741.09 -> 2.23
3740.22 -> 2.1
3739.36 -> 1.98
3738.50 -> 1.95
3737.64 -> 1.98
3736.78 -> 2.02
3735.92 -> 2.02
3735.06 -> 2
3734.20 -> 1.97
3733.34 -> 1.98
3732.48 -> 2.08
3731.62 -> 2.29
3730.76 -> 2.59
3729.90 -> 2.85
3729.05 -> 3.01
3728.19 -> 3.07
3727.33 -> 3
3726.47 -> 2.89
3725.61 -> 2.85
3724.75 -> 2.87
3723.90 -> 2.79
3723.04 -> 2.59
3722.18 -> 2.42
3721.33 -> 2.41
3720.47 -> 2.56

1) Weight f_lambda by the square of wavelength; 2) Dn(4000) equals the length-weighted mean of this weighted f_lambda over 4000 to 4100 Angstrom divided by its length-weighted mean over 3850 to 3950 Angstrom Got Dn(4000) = 2.0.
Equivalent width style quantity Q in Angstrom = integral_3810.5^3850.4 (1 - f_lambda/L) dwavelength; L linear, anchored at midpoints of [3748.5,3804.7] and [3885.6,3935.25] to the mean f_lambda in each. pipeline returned 9.6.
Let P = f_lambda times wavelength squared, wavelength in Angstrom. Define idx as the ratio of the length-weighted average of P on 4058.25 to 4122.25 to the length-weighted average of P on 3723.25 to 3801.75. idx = 2.10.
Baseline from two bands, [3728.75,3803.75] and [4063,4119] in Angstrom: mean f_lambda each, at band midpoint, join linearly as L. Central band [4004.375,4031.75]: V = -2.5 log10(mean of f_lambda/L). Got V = -0.144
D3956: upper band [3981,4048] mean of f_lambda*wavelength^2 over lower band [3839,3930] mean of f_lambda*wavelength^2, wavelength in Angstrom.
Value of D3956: 1.95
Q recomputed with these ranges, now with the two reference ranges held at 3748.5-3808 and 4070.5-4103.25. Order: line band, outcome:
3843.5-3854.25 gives 3.56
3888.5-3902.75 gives 1.97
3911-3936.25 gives 8.22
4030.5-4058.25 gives -1.50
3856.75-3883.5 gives 9.41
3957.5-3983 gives 8.56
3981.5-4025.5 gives -4.13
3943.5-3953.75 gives 1.76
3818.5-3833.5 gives 5.36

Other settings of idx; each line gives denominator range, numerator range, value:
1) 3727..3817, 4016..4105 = 2.06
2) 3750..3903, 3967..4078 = 1.96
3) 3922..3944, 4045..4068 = 2.49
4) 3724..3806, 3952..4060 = 1.78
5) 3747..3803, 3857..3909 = 0.99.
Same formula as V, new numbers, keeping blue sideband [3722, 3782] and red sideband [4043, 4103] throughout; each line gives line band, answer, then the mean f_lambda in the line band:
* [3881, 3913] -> 0.19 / 2.97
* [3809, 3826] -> 0.24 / 2.42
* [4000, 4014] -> -0.16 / 4.96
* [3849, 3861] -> 0.45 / 2.17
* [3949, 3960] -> 0.13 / 3.48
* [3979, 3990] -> 0.01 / 4.08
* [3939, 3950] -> 0.39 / 2.69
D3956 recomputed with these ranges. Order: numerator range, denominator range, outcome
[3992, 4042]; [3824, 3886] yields 2.47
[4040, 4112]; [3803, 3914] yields 2.14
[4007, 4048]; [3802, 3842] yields 2.37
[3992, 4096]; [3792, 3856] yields 2.34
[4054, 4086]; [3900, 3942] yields 1.94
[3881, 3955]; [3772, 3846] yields 1.15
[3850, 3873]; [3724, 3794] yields 0.87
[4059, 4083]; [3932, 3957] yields 1.93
